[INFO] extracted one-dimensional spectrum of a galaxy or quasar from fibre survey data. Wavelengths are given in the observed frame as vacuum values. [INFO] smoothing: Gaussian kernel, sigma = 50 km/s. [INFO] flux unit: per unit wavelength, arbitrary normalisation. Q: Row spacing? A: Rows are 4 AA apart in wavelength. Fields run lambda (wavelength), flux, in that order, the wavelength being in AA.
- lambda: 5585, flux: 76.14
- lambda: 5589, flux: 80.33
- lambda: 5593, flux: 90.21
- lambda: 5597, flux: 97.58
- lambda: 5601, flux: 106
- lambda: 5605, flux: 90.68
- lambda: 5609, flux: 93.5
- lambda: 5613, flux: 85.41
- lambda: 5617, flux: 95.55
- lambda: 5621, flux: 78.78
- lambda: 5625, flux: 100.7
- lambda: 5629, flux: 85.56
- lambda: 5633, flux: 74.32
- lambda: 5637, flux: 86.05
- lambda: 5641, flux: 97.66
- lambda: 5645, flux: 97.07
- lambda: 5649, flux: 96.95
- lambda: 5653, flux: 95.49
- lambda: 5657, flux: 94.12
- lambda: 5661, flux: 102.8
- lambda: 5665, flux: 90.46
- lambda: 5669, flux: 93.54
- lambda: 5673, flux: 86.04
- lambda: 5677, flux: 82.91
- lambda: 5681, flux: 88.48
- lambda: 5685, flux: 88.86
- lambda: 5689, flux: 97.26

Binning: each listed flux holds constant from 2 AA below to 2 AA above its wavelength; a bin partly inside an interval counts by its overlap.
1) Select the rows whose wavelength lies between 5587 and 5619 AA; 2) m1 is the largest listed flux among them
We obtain 106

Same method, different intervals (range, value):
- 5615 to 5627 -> 100.7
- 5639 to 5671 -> 102.8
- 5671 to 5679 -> 86.04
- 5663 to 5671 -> 93.54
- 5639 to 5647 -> 97.66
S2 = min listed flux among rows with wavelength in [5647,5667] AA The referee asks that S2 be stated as 90.46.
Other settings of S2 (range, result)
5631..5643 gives 74.32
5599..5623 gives 78.78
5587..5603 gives 80.33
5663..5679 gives 82.91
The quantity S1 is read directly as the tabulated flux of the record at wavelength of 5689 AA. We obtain 97.26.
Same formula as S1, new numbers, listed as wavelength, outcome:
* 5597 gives 97.58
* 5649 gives 96.95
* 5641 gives 97.66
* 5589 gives 80.33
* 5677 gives 82.91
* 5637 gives 86.05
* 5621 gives 78.78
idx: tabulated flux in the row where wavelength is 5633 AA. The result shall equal 74.32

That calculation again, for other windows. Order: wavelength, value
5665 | 90.46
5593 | 90.21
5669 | 93.54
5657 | 94.12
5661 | 102.8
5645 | 97.07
